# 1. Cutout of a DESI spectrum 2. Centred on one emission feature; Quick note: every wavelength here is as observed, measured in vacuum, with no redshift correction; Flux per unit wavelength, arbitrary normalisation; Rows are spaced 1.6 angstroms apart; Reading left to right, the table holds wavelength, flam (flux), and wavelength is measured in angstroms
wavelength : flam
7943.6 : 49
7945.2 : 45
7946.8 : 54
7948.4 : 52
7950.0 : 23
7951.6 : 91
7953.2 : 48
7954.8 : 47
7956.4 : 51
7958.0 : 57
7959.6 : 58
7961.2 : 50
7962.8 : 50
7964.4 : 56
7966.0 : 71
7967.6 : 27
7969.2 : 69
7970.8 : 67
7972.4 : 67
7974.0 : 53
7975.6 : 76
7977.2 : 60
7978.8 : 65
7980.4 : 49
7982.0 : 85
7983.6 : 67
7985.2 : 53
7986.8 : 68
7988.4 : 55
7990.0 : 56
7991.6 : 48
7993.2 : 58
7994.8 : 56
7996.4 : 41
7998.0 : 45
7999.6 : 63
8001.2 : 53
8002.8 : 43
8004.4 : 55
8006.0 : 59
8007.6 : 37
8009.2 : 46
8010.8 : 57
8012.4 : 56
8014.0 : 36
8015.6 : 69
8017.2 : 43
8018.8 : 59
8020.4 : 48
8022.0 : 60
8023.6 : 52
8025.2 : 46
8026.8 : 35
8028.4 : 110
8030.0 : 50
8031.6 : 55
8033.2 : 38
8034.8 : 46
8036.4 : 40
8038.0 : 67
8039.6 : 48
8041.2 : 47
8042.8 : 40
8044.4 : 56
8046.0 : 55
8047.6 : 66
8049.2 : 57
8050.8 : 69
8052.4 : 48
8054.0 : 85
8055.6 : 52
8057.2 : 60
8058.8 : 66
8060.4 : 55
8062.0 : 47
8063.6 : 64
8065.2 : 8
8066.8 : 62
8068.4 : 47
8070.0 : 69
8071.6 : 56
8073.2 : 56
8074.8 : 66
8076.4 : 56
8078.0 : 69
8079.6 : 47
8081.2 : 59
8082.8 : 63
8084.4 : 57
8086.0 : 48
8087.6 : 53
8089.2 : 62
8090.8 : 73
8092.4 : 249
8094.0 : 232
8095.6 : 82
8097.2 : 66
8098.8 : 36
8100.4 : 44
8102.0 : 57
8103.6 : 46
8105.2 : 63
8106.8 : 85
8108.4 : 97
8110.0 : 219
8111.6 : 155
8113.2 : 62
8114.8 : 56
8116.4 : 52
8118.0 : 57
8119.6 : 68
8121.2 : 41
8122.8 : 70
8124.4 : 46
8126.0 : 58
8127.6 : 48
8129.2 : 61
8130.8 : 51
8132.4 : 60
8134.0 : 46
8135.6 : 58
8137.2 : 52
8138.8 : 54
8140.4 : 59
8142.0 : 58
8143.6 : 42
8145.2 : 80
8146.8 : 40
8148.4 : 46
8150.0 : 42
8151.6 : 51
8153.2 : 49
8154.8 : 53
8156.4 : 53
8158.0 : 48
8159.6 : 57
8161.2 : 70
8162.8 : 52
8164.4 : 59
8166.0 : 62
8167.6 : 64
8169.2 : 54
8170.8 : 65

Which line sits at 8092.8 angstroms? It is [S II] 6716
